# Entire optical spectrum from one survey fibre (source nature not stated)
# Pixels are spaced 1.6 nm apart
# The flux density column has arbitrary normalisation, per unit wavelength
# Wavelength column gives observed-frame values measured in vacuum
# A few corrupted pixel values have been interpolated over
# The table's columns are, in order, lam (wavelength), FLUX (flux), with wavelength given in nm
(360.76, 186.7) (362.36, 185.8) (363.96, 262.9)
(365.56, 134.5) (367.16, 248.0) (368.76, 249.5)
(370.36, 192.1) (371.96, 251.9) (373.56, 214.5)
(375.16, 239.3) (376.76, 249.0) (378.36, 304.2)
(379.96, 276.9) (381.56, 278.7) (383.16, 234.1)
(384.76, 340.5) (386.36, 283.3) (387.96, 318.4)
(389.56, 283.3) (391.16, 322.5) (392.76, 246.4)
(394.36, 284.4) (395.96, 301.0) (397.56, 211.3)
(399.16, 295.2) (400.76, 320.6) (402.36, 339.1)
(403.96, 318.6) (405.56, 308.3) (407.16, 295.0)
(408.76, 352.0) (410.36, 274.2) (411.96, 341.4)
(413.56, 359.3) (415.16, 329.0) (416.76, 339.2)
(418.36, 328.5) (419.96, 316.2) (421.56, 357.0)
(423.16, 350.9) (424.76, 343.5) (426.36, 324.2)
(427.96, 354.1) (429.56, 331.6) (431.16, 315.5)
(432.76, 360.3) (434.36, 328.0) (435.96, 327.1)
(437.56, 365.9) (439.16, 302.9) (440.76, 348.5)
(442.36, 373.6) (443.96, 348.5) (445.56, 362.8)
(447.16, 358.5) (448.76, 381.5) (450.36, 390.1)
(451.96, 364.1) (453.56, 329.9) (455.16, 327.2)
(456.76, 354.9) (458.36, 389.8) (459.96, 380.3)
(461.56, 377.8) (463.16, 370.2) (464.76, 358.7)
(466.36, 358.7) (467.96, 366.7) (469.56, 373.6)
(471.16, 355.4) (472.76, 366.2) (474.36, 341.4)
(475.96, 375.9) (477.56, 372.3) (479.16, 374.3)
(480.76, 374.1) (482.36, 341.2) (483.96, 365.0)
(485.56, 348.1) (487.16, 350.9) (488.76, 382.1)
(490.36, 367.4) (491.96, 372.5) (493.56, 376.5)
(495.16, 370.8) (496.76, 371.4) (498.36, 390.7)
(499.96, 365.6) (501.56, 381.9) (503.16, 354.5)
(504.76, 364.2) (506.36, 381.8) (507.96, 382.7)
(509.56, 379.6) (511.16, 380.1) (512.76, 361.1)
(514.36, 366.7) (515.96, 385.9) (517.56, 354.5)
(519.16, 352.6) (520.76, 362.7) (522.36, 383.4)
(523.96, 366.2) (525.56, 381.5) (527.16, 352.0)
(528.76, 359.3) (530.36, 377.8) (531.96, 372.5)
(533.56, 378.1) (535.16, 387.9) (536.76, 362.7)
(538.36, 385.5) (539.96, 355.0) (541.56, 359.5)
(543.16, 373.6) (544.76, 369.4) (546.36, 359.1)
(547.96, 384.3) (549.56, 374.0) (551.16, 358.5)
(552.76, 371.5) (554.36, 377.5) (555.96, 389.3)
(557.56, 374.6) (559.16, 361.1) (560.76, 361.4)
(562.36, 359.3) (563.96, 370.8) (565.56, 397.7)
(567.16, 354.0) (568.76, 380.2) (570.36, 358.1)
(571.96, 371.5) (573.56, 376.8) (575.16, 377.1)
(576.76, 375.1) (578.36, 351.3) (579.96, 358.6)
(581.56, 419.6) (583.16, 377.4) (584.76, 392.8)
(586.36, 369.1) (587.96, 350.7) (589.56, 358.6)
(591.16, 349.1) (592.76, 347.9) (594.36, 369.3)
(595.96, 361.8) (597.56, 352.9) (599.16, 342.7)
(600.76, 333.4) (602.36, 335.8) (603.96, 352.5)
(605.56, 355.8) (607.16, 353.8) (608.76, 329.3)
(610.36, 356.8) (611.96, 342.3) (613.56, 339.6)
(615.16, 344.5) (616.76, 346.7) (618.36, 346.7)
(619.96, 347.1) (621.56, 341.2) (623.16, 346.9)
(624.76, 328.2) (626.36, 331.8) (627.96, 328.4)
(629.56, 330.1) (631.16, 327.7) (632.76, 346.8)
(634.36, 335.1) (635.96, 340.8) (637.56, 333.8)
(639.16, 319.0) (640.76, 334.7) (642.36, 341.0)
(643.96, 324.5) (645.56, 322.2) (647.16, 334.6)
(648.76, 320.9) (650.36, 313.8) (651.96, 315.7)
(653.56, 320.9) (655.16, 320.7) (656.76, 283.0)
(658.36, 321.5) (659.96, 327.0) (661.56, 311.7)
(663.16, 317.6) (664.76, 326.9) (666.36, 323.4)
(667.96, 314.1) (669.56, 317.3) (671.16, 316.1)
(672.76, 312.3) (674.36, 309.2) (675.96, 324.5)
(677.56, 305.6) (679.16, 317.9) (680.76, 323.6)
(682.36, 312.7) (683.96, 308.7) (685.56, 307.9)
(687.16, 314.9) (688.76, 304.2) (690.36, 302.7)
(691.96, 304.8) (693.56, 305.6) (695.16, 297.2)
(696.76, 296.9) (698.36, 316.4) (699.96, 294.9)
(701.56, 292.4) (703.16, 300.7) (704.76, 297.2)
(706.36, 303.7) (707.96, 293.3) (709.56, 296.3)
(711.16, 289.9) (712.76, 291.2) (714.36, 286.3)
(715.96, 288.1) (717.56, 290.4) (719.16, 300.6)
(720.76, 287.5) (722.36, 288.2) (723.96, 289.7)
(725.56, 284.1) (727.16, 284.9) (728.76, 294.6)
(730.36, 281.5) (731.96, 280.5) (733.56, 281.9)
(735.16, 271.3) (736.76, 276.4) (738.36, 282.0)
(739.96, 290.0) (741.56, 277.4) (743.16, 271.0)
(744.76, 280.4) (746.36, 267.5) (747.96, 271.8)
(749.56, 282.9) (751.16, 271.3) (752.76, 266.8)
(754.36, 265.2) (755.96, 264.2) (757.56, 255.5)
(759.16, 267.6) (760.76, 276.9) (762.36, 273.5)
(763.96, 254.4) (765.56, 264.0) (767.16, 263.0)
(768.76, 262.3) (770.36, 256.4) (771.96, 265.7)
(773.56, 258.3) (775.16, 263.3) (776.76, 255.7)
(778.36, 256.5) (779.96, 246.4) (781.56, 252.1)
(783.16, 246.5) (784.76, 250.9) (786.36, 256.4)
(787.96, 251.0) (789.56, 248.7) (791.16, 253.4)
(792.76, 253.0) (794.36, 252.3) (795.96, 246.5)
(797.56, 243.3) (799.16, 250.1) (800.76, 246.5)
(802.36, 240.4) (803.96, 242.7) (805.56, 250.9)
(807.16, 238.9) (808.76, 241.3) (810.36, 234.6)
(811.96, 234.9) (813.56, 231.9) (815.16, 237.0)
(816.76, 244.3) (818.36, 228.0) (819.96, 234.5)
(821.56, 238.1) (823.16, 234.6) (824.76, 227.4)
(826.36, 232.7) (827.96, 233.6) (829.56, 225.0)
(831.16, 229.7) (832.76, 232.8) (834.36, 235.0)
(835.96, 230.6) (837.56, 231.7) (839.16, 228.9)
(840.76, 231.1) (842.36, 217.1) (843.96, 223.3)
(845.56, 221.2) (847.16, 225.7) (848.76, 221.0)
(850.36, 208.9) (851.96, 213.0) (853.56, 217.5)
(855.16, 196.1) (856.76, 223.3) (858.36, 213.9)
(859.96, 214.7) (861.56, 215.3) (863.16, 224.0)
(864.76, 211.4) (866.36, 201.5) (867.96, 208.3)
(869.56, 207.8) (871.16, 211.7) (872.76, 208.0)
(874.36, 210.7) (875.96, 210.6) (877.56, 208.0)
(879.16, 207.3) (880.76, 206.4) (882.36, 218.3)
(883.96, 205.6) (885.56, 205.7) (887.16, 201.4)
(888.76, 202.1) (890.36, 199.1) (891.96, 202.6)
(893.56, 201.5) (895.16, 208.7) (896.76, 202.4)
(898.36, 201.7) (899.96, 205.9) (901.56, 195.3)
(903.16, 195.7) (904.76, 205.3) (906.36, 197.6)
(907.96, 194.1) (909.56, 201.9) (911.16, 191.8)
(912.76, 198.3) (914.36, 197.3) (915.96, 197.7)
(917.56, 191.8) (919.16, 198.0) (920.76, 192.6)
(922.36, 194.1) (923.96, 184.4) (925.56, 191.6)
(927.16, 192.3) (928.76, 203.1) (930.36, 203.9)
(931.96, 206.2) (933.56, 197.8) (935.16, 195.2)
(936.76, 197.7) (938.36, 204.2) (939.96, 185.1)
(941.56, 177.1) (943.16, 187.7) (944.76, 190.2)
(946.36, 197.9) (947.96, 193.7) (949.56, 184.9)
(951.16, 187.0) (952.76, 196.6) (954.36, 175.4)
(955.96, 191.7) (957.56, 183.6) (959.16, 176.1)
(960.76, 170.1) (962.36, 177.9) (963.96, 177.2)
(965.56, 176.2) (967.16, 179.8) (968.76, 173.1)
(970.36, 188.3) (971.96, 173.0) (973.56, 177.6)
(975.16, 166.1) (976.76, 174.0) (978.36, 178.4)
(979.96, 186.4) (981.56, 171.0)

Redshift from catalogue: 0.00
